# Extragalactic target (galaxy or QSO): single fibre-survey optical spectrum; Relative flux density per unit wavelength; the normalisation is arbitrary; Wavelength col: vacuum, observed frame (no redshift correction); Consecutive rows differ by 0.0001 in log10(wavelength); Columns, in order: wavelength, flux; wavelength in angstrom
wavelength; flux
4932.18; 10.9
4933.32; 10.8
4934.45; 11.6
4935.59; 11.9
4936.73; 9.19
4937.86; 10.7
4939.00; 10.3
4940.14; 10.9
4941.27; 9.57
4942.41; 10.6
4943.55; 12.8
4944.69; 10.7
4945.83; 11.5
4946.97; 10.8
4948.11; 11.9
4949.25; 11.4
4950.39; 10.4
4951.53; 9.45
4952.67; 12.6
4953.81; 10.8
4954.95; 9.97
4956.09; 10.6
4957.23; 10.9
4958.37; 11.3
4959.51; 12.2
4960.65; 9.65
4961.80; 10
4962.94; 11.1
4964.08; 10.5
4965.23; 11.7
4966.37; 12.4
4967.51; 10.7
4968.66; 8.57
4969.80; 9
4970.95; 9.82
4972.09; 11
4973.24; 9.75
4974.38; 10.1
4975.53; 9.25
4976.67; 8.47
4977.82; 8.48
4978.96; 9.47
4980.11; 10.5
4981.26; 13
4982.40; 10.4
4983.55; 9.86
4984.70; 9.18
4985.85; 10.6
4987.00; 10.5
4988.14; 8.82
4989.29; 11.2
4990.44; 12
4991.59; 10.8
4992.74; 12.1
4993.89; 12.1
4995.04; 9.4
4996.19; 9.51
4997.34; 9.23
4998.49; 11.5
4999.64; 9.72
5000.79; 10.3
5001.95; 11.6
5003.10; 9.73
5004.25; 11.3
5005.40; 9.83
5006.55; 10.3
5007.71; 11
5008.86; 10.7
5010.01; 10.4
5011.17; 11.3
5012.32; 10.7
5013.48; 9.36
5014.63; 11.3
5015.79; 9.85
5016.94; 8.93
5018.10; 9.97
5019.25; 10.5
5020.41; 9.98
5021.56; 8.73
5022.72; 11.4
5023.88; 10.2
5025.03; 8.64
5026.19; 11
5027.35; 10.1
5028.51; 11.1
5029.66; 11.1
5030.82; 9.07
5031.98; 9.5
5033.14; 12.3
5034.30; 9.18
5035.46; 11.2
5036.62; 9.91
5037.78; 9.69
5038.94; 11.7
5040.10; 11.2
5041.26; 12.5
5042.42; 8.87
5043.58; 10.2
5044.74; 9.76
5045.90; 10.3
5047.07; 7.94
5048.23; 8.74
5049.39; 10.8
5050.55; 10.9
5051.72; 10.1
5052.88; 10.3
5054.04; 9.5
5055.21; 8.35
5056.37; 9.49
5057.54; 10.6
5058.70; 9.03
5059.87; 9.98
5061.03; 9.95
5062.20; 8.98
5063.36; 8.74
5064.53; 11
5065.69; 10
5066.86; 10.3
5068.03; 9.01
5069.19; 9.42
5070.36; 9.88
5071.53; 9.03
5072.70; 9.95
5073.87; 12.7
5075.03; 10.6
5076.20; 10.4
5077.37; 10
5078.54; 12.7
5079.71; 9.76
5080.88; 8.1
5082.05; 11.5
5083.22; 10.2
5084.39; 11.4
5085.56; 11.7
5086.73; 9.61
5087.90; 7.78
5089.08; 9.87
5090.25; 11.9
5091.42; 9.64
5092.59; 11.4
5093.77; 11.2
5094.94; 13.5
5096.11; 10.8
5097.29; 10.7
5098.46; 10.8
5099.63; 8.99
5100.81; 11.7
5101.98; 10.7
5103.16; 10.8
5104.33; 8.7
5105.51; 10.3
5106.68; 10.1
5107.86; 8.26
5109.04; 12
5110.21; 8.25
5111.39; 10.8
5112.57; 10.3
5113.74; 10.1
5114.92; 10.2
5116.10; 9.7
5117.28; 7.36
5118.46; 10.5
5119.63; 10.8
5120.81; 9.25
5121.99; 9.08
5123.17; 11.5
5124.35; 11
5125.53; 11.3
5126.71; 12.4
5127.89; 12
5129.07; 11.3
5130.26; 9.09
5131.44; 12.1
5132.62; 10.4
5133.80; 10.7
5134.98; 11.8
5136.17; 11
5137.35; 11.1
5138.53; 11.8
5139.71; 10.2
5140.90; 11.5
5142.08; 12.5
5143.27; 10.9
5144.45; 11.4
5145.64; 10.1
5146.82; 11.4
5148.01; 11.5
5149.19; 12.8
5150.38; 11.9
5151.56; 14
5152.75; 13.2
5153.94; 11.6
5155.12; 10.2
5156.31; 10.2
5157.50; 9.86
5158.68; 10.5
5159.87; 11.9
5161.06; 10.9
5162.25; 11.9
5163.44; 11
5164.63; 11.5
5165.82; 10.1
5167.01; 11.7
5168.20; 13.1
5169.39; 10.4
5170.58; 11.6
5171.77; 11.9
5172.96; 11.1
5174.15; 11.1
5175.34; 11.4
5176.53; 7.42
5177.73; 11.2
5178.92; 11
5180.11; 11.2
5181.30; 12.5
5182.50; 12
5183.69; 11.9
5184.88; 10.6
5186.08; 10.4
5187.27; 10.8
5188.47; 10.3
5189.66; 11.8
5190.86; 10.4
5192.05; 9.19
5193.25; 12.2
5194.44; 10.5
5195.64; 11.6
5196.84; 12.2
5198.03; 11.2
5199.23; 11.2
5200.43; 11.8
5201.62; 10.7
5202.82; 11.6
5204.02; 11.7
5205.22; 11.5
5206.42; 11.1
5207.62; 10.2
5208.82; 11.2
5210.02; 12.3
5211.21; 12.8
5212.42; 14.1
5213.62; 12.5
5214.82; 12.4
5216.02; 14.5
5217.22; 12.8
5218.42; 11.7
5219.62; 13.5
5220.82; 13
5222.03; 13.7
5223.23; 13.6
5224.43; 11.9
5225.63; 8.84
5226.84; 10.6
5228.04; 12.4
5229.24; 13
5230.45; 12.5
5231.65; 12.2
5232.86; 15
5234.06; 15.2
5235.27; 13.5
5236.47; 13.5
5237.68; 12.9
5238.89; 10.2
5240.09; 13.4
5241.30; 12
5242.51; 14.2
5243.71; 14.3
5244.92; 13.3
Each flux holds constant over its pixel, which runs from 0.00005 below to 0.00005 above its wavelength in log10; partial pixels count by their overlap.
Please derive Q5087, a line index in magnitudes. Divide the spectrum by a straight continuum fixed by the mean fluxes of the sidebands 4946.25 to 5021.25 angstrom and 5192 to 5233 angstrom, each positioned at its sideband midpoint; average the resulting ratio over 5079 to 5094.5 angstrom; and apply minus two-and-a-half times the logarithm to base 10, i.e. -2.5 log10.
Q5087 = 0.08 mag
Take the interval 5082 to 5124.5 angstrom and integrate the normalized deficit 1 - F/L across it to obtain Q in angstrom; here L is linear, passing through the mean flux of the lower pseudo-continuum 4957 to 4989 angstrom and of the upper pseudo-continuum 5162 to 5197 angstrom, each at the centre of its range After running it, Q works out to 1.9 angstrom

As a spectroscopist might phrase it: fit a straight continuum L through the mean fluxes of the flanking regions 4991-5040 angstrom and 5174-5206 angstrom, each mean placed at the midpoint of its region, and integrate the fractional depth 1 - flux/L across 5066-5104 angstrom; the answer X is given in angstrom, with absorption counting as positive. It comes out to 0.66 angstrom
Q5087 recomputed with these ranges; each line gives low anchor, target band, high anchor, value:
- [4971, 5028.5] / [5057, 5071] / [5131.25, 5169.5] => 0.108 mag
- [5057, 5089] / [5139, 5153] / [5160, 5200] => -0.091 mag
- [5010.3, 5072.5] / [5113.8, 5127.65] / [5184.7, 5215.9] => 0.044 mag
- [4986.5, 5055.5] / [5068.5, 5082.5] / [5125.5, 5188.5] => 0.039 mag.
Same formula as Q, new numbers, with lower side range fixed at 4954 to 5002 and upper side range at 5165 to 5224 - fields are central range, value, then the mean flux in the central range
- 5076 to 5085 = 0.38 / 10.5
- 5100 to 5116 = 1.42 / 10.1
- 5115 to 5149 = 1.22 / 10.9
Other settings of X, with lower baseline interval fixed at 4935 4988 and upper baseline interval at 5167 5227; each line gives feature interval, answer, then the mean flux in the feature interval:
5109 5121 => 1.44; 9.87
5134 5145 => -0.01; 11.3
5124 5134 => 0.09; 11.2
